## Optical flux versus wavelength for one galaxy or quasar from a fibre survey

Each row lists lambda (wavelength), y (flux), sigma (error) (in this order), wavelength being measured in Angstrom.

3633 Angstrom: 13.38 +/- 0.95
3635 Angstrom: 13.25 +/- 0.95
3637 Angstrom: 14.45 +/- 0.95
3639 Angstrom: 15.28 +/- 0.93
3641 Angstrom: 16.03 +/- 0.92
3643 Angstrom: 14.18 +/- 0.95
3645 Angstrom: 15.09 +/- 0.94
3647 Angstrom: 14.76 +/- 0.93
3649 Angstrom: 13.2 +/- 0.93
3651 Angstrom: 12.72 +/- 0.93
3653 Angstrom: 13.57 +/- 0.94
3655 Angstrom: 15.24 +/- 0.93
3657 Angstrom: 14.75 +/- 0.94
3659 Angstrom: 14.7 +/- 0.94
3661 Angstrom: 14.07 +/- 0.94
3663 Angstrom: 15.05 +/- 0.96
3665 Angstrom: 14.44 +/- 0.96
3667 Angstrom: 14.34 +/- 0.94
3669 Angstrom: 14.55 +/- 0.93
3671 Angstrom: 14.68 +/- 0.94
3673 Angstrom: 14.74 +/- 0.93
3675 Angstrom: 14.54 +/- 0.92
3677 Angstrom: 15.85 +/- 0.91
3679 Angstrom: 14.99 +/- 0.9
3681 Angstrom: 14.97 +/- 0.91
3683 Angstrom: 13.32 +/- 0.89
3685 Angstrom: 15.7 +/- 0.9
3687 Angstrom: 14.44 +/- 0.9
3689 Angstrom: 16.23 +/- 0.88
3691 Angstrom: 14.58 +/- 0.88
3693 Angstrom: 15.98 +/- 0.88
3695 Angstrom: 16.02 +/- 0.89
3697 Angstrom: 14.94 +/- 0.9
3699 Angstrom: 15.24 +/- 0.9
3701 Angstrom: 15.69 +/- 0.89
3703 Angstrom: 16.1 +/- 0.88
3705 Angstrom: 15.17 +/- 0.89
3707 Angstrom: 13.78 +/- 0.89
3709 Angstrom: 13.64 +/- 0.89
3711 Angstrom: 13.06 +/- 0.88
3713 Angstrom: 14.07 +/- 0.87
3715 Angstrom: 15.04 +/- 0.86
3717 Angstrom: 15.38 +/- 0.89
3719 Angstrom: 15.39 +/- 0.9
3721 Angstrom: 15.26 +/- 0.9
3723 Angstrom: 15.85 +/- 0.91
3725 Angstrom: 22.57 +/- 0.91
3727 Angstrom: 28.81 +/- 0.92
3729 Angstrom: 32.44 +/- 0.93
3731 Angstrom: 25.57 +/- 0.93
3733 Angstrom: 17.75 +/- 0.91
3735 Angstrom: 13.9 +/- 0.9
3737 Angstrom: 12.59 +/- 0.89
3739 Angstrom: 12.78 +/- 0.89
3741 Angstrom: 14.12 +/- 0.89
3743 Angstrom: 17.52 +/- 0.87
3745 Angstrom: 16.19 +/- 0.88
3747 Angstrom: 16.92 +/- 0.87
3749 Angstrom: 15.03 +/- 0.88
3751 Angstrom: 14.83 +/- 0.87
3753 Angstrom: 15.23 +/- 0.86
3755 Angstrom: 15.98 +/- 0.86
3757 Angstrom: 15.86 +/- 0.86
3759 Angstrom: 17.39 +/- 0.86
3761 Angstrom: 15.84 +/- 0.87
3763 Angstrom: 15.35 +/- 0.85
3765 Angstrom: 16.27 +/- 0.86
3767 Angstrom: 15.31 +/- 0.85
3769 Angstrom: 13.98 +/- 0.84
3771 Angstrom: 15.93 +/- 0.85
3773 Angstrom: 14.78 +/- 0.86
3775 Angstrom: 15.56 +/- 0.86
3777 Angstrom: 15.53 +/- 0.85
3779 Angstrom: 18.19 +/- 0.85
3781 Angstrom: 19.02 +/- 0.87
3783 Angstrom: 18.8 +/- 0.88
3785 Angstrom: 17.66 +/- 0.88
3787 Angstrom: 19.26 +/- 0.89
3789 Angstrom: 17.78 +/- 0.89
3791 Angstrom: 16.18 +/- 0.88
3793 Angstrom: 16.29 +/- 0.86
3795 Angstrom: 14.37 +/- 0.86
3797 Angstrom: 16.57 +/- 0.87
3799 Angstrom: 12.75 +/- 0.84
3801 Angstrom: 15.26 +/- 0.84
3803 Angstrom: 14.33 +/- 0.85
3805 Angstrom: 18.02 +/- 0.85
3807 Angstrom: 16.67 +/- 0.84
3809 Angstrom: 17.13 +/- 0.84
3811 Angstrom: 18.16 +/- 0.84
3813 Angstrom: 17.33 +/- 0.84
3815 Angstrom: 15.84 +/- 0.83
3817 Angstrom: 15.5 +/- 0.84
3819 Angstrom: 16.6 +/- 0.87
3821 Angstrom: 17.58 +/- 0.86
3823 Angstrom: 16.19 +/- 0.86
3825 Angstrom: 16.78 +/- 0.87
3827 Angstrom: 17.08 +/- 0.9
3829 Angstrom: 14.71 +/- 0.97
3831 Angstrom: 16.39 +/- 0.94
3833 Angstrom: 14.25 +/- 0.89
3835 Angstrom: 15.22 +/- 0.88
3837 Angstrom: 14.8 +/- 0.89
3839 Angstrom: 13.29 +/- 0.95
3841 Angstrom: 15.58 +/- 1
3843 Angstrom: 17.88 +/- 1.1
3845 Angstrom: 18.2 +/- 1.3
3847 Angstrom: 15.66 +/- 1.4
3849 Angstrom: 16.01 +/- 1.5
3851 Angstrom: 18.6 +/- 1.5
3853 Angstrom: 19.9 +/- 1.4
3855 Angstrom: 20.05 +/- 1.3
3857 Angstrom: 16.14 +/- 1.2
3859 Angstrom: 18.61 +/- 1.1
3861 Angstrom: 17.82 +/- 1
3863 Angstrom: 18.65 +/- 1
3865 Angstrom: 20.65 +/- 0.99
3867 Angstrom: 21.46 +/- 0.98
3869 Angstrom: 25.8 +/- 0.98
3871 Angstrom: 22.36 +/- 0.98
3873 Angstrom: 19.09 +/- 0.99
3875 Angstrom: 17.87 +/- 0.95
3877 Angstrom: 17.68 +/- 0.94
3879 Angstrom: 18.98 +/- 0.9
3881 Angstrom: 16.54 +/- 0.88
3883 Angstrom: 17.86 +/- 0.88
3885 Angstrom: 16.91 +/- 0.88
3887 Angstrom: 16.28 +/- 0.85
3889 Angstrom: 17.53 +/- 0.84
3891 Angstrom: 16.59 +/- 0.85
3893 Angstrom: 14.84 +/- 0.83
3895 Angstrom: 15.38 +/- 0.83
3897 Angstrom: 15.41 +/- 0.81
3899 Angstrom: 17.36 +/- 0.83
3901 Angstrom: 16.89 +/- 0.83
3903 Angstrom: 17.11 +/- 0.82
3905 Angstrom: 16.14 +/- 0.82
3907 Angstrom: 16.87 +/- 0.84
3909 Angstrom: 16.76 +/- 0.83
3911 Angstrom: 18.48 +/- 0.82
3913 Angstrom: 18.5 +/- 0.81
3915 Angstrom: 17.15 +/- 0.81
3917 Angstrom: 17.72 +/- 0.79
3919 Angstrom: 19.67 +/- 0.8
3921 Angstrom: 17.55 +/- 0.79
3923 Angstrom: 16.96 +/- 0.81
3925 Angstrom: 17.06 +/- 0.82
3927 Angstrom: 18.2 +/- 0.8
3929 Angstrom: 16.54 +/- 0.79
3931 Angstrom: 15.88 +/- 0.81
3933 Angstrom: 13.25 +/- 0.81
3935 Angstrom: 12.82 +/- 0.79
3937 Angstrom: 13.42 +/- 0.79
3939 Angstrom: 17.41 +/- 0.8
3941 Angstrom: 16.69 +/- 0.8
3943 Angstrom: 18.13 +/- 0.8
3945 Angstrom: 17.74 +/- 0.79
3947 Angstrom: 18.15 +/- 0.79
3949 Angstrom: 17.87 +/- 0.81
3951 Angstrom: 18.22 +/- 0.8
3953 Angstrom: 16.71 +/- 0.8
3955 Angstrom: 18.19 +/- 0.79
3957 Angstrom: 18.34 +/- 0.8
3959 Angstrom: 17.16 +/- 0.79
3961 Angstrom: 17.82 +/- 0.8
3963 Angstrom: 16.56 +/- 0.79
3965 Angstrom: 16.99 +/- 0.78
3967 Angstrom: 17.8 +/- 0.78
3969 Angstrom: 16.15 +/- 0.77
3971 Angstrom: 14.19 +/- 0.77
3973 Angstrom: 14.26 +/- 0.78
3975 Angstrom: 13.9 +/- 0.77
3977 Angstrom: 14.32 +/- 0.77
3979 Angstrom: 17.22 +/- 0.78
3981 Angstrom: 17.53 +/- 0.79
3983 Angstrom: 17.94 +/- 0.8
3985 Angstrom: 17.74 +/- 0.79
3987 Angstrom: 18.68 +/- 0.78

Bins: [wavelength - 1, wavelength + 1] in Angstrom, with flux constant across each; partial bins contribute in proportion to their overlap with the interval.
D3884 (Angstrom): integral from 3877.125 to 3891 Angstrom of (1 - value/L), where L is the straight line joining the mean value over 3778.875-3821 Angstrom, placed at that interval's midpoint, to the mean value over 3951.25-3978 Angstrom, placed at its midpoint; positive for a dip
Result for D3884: -0.6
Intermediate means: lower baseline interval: 16.7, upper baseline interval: 16.4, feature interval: 17.3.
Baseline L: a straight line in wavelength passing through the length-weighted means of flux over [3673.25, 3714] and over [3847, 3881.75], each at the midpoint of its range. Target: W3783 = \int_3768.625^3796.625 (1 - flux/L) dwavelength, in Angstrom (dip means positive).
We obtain 0.6 Angstrom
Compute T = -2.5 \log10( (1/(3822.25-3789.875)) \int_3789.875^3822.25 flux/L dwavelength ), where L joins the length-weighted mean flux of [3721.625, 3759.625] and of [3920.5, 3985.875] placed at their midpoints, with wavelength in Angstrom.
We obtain 0.088 mag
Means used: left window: 17.9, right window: 16.6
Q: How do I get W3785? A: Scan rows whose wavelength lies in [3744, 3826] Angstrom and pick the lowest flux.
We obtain 12.75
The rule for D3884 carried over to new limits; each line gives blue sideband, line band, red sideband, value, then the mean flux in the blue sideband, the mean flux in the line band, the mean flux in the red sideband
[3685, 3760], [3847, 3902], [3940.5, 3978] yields -4.78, 16.5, 18.1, 16.8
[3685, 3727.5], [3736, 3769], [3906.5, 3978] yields 1.36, 15.9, 15.4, 16.8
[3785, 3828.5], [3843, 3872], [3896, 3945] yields -4.59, 16.5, 19.2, 16.8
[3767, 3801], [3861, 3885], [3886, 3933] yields -3.98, 16.3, 19.5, 16.9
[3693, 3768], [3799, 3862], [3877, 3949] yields 0.56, 16.6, 16.6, 16.8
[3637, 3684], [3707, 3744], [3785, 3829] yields -4.88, 14.6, 17.4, 16.4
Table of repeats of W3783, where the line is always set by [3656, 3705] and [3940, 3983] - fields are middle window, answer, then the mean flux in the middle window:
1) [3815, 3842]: 0.49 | 15.7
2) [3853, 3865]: -1.78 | 18.6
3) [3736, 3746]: 0.50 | 14.6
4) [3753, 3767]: -0.42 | 16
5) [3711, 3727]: -1.62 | 16.8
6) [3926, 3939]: 1.15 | 15.2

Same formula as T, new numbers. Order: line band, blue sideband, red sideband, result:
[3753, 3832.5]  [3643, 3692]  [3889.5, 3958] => -0.042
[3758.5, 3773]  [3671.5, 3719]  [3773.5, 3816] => 0.039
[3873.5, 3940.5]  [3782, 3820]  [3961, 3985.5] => -0.028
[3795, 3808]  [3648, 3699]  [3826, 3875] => 0.099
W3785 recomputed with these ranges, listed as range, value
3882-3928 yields 14.84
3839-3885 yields 13.29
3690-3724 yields 13.06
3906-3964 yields 12.82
